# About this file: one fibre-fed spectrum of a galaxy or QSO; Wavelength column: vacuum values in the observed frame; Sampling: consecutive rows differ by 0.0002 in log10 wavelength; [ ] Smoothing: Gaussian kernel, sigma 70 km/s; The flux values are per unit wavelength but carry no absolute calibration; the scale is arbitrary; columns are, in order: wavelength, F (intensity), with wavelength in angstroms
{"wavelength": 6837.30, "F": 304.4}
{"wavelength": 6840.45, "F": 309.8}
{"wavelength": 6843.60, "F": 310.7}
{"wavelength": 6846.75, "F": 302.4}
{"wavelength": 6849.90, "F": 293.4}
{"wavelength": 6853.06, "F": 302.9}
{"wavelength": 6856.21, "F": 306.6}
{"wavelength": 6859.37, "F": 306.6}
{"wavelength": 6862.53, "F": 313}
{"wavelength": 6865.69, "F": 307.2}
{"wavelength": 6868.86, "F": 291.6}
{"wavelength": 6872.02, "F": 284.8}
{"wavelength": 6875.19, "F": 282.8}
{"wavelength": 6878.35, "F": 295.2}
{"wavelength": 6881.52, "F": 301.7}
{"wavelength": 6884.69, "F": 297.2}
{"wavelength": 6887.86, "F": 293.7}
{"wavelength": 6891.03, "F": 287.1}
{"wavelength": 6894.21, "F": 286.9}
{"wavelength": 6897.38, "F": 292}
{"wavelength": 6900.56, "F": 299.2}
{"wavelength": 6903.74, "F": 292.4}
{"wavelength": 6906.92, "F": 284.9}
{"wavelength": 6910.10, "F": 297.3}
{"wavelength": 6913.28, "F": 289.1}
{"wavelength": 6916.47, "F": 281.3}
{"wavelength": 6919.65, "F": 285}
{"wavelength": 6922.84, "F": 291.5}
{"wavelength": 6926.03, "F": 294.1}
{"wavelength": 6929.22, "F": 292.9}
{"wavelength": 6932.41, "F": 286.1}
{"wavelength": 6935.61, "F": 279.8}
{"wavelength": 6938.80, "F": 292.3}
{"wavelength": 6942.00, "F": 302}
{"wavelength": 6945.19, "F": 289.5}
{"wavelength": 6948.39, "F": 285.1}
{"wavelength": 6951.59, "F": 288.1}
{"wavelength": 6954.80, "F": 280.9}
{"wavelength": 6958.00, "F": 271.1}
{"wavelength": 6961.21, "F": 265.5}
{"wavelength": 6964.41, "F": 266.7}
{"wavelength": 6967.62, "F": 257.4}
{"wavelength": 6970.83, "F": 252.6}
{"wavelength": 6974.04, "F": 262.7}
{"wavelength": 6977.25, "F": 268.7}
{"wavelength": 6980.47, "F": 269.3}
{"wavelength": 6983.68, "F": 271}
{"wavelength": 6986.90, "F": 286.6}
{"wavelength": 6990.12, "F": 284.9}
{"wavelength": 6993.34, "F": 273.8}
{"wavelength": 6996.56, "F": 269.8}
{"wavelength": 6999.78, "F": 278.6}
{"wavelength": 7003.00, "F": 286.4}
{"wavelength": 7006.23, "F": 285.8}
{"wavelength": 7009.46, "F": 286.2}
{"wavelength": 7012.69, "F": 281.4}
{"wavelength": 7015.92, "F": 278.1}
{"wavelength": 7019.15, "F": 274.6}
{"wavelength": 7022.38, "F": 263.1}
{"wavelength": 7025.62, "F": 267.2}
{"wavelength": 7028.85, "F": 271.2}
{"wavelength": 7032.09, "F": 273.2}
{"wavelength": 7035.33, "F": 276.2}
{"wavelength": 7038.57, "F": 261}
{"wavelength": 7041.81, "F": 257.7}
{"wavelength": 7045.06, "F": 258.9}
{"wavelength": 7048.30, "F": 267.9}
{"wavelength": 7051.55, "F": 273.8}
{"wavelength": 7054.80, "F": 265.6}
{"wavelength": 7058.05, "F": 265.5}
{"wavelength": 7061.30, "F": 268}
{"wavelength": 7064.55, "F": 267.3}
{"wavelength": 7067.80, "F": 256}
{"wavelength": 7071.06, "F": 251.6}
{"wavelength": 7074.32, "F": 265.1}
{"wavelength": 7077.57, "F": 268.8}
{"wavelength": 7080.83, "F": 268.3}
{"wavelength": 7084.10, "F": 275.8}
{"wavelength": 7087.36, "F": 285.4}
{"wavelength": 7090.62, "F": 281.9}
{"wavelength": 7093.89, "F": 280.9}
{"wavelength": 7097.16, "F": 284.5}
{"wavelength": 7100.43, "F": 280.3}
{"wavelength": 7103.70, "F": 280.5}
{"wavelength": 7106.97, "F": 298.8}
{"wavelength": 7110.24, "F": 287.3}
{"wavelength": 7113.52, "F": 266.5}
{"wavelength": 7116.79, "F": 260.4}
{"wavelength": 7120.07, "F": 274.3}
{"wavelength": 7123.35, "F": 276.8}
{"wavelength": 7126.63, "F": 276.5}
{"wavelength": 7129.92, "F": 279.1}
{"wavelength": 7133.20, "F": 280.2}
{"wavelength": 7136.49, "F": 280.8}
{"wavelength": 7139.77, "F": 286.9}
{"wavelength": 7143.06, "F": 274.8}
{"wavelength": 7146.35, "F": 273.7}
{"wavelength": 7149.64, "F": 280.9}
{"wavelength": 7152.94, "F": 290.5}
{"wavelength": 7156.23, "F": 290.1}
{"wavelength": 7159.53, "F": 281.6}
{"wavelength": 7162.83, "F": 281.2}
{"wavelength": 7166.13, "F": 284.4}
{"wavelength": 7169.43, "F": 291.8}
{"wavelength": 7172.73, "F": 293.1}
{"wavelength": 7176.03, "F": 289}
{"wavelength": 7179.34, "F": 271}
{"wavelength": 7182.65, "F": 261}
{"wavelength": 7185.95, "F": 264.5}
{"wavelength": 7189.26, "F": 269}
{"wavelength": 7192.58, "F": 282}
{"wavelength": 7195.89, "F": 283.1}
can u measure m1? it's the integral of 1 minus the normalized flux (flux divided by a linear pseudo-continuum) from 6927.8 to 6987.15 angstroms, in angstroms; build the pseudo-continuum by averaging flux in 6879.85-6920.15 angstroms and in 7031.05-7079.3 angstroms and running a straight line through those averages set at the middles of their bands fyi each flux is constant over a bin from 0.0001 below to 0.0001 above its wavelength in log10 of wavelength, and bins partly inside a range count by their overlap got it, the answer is 1.01 angstroms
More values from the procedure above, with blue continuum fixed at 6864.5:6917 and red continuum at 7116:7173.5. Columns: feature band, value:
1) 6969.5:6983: 1.14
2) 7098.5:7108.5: -0.12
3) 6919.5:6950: 0.01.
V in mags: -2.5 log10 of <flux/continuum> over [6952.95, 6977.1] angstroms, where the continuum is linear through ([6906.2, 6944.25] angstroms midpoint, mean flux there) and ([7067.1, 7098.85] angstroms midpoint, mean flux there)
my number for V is 0.08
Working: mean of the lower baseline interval 290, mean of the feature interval 266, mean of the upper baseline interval 272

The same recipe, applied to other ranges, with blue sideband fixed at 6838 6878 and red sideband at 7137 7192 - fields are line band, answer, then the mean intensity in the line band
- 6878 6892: 0.01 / 295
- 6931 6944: 0.02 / 290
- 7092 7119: 0.02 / 280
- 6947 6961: 0.06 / 279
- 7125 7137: 0.01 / 279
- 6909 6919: 0.03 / 289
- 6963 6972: 0.14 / 259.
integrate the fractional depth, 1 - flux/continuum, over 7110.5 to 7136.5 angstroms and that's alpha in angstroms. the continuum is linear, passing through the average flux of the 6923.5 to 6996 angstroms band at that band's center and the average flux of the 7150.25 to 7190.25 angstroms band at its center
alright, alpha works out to 0.5 angstroms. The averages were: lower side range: 278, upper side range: 281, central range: 275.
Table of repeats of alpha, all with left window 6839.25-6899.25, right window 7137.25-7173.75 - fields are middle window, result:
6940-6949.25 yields 0.1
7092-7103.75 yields 0.2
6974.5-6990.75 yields 1.0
